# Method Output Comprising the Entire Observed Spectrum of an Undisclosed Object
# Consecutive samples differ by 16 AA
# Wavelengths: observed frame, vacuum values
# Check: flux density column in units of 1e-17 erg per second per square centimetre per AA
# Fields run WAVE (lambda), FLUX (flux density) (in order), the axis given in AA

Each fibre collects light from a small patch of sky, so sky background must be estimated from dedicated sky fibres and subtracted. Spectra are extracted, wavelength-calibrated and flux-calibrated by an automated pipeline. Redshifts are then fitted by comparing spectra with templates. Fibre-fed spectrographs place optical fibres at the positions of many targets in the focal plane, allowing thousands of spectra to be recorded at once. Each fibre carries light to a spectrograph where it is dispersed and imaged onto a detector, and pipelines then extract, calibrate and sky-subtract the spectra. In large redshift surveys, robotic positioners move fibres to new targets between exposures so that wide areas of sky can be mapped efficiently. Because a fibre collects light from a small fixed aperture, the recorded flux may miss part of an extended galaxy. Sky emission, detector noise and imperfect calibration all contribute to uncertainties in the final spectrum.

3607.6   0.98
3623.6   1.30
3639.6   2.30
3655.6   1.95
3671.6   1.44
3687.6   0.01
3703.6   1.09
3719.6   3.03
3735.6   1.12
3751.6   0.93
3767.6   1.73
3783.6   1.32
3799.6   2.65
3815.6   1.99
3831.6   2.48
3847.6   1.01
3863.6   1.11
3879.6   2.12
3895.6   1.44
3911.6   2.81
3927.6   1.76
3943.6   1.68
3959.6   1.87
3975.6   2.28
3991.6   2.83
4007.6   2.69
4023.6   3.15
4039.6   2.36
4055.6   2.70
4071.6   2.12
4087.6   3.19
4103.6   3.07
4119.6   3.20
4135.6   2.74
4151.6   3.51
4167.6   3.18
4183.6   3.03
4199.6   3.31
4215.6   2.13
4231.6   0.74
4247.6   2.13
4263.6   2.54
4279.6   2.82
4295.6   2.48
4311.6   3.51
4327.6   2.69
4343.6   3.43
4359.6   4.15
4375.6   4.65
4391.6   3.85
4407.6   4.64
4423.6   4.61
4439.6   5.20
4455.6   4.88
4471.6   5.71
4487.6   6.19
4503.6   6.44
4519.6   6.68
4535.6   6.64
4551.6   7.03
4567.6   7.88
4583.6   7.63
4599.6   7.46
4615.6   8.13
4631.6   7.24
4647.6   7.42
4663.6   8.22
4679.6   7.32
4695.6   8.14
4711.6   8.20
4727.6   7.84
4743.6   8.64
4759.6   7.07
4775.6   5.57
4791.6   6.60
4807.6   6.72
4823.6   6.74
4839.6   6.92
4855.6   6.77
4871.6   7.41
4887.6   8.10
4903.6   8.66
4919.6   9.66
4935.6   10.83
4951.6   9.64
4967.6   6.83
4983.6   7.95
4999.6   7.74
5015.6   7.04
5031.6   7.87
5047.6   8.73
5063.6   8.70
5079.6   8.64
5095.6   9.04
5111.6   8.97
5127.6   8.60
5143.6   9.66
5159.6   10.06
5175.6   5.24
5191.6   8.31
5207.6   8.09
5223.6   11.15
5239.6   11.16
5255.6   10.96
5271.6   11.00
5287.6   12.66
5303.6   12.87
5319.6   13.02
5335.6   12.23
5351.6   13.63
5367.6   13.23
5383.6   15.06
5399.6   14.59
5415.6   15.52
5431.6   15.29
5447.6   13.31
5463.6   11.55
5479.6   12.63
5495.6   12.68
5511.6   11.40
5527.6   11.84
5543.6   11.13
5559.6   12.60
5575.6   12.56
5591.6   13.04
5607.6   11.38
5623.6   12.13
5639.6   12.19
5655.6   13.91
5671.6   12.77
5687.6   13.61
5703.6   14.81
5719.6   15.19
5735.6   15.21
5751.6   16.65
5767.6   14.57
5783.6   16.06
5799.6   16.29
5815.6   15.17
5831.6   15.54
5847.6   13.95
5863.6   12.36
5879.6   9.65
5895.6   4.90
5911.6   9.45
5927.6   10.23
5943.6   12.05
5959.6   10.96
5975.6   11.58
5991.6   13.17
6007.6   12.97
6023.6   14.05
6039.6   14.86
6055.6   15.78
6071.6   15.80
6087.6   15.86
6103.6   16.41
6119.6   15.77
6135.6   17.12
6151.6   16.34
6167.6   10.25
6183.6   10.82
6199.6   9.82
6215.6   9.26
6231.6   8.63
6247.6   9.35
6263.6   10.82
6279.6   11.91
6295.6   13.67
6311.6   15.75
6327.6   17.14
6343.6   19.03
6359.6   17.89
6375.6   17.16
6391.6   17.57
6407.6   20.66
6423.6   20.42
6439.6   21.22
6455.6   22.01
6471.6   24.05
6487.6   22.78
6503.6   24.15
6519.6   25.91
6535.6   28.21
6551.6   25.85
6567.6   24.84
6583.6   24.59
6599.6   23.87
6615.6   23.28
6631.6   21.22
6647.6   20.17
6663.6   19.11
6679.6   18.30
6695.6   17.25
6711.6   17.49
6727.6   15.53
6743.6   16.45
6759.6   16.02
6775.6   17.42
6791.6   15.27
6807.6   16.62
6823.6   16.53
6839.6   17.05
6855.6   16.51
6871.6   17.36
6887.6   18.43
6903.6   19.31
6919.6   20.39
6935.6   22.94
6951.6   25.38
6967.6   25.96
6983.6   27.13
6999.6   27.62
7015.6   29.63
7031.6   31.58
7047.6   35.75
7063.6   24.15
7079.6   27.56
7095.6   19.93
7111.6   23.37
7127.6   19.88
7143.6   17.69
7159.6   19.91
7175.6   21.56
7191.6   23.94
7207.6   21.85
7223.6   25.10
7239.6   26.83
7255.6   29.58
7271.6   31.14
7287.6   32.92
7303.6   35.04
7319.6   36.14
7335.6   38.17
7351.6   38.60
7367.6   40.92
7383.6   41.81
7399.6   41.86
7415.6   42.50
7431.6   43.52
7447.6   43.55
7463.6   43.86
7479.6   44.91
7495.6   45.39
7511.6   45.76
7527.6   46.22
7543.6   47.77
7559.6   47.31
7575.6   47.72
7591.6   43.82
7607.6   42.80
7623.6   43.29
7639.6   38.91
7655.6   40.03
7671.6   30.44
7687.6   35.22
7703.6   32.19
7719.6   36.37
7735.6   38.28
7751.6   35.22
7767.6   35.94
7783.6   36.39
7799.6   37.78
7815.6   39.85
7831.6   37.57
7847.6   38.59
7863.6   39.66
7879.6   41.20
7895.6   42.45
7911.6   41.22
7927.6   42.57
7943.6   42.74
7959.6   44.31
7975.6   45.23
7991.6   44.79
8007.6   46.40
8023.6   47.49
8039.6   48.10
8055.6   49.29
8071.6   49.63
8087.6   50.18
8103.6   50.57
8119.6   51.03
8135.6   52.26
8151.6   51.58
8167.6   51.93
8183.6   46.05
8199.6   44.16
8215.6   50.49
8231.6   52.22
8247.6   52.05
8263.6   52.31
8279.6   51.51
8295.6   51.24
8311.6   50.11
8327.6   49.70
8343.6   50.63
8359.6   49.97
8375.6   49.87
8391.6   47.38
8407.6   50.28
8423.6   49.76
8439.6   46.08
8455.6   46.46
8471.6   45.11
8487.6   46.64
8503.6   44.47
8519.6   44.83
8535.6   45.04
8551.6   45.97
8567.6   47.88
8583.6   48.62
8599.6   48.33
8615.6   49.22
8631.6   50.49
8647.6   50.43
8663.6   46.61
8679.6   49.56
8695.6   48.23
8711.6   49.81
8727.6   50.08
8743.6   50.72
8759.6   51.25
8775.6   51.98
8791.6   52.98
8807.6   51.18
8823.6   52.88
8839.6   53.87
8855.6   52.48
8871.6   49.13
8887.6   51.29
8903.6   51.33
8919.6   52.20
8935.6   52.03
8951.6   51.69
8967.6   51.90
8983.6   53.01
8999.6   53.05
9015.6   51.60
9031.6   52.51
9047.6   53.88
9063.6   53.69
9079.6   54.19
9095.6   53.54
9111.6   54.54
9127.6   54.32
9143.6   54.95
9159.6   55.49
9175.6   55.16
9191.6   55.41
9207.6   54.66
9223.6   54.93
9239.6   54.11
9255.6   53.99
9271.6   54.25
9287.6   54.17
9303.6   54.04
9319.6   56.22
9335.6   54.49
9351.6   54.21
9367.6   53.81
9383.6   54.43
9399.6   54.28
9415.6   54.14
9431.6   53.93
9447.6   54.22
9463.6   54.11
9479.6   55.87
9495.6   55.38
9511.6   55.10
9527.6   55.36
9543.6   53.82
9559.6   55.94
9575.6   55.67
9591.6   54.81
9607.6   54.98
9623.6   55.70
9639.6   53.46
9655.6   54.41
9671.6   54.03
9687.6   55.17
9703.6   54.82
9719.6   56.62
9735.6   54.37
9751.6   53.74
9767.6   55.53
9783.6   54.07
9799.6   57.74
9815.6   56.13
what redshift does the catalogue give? 0.000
